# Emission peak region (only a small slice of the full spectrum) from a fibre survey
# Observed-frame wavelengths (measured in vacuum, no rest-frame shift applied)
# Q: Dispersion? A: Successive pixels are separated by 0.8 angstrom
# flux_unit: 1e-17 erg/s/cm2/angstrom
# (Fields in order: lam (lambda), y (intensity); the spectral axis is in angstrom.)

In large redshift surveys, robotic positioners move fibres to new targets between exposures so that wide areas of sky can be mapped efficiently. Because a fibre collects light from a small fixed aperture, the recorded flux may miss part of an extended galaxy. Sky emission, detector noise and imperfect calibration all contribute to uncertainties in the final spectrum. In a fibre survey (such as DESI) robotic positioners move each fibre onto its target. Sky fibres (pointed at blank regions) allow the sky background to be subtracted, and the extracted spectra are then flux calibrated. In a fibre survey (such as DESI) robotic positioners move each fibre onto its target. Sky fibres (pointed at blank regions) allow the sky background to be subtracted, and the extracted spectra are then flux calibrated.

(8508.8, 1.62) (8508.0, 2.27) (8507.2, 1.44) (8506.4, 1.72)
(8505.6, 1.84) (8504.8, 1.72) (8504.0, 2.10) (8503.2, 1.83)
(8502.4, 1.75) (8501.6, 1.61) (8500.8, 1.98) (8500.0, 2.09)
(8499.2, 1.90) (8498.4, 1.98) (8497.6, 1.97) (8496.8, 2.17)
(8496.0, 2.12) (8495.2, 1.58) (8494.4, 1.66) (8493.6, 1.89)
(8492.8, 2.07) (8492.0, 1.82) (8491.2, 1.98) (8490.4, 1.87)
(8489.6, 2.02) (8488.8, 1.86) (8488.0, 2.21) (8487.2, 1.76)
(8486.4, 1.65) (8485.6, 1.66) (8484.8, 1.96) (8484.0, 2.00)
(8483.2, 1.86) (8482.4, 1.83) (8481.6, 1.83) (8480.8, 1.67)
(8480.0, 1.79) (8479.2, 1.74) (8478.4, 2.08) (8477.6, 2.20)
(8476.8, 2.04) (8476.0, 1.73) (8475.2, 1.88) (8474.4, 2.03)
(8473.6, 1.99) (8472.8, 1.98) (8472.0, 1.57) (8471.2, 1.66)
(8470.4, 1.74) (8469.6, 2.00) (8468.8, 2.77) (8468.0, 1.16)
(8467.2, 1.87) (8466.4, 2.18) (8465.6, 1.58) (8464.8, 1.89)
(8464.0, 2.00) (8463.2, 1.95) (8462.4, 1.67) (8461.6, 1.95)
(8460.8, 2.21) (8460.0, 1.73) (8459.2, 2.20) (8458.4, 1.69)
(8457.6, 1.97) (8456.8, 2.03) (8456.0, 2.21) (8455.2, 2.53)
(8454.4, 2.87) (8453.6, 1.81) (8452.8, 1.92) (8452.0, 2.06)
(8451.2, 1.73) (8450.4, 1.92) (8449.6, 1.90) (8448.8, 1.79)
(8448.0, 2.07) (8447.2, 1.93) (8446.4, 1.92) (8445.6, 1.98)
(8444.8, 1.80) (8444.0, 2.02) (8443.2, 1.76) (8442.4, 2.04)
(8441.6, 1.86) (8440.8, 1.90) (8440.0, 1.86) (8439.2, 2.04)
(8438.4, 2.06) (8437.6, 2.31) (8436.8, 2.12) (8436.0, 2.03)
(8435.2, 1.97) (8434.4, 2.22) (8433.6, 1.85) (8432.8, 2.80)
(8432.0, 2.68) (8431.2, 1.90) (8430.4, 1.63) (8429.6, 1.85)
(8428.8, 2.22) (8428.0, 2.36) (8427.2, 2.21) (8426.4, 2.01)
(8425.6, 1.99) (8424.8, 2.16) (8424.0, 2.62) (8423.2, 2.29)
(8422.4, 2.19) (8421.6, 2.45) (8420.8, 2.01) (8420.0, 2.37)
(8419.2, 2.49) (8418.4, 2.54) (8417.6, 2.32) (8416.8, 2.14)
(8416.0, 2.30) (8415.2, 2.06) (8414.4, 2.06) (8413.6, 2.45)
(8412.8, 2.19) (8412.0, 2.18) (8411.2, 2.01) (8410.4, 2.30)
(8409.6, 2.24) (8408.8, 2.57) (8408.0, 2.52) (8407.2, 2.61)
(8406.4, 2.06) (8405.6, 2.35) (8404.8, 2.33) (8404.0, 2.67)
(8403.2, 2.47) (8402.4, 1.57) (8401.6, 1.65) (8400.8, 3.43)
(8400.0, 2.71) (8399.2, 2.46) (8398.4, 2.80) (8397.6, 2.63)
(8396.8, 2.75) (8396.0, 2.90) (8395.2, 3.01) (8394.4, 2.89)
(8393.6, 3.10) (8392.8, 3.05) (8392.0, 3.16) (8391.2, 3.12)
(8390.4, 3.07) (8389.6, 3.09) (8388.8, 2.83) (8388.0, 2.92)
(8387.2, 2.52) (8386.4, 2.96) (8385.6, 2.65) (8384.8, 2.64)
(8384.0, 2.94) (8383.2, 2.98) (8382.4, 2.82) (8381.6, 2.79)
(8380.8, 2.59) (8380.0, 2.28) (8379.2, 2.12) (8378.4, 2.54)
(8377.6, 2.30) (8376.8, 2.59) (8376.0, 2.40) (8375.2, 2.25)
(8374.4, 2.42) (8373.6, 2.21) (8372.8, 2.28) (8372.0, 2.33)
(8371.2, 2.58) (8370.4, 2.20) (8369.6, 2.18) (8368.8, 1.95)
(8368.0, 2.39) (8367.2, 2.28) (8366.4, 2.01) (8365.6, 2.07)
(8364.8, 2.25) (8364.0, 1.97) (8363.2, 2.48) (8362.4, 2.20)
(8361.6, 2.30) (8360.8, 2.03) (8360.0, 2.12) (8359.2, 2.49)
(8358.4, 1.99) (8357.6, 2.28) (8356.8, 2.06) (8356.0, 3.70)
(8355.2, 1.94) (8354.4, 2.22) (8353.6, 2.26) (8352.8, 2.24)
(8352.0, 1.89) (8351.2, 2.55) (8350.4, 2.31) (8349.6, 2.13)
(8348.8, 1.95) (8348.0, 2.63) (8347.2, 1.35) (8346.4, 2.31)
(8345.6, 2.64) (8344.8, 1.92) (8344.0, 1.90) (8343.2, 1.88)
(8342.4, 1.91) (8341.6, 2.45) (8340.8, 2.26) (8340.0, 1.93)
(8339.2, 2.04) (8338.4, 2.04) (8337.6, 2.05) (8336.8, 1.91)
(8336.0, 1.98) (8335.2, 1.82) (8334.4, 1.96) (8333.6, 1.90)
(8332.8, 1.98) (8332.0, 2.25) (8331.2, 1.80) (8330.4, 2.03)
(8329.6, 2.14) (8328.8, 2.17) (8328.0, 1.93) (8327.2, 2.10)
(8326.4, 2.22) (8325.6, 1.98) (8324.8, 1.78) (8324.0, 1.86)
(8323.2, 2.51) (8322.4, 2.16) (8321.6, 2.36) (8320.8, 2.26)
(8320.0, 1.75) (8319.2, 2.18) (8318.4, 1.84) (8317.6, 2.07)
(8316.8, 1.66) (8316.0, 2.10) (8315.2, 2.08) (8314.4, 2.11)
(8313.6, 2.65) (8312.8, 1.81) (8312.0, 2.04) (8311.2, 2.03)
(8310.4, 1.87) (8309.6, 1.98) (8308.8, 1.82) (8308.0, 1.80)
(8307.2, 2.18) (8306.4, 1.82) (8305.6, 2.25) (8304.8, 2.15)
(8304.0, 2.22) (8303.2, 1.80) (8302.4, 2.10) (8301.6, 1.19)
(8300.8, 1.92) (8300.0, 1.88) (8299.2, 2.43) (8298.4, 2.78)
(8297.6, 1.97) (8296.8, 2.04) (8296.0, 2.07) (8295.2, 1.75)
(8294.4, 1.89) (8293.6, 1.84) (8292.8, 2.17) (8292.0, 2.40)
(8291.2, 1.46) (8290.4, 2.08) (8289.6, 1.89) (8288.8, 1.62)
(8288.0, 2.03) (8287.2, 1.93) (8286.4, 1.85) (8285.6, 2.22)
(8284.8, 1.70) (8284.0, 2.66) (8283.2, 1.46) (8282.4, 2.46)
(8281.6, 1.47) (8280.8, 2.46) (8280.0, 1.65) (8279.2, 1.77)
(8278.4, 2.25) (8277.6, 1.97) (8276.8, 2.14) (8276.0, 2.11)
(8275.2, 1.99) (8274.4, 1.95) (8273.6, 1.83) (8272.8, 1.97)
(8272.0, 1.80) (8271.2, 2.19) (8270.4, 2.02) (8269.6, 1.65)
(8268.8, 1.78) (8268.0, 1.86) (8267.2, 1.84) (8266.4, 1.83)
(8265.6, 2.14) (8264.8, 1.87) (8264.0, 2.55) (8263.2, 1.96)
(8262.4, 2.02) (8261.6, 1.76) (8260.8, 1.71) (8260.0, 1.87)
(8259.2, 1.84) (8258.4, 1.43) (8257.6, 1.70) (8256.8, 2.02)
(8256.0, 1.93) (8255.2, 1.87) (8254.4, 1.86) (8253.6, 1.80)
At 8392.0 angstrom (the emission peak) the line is H-gamma 4340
